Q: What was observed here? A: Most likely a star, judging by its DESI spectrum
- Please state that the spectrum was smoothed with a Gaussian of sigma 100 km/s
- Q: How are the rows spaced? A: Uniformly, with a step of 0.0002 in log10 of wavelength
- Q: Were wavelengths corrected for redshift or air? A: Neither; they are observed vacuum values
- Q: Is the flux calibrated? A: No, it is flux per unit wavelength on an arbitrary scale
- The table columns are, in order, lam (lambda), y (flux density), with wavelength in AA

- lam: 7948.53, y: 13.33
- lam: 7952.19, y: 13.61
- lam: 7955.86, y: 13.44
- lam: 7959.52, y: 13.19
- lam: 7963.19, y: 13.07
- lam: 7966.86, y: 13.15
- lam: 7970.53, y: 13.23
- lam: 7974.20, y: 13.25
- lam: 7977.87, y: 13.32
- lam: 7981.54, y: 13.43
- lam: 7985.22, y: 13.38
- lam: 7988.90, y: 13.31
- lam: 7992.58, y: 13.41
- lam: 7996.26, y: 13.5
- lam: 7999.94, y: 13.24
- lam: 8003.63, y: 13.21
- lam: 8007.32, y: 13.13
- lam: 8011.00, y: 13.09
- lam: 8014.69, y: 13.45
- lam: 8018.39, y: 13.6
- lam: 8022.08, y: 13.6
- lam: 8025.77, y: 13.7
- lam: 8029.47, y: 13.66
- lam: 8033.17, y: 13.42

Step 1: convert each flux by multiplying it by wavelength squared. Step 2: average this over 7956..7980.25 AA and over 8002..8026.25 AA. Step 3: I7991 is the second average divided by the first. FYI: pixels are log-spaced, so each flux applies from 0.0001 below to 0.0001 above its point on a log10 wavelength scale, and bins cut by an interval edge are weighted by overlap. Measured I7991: 1.02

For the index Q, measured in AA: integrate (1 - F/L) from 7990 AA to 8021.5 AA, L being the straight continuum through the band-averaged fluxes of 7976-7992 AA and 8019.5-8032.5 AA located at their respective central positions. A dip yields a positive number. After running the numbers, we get 0.4 AA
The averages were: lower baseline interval 13.4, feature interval 13.3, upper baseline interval 13.6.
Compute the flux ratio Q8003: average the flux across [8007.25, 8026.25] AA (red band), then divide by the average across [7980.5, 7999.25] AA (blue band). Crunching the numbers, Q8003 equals 1.0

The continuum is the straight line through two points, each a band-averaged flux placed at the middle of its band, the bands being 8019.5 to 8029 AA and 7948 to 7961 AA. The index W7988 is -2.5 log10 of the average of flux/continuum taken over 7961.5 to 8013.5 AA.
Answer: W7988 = 0.02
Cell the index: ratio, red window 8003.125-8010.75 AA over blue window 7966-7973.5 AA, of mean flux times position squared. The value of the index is 1.0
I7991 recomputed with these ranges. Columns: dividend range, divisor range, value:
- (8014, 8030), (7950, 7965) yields 1.04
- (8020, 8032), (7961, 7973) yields 1.05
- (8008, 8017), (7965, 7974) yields 1.02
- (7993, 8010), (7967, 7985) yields 1.00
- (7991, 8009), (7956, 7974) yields 1.02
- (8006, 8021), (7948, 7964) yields 1.01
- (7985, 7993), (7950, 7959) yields 1.00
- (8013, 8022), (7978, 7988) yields 1.02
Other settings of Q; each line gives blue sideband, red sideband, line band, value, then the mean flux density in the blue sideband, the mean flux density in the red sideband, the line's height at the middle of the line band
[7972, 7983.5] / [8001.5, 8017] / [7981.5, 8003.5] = -0.1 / 13.3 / 13.2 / 13.3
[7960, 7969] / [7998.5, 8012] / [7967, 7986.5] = -0.3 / 13.1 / 13.2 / 13.1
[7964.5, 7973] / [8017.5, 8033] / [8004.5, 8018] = 0.3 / 13.2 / 13.6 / 13.5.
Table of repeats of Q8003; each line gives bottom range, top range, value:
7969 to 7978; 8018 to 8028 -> 1.03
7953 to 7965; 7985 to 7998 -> 1.01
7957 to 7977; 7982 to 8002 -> 1.01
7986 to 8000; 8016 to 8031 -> 1.02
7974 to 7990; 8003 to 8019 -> 0.99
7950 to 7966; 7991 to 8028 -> 1.01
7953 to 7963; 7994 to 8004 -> 1.00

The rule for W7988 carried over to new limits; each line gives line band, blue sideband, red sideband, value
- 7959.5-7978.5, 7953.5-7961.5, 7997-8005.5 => 0.009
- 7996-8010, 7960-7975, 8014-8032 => 0.017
